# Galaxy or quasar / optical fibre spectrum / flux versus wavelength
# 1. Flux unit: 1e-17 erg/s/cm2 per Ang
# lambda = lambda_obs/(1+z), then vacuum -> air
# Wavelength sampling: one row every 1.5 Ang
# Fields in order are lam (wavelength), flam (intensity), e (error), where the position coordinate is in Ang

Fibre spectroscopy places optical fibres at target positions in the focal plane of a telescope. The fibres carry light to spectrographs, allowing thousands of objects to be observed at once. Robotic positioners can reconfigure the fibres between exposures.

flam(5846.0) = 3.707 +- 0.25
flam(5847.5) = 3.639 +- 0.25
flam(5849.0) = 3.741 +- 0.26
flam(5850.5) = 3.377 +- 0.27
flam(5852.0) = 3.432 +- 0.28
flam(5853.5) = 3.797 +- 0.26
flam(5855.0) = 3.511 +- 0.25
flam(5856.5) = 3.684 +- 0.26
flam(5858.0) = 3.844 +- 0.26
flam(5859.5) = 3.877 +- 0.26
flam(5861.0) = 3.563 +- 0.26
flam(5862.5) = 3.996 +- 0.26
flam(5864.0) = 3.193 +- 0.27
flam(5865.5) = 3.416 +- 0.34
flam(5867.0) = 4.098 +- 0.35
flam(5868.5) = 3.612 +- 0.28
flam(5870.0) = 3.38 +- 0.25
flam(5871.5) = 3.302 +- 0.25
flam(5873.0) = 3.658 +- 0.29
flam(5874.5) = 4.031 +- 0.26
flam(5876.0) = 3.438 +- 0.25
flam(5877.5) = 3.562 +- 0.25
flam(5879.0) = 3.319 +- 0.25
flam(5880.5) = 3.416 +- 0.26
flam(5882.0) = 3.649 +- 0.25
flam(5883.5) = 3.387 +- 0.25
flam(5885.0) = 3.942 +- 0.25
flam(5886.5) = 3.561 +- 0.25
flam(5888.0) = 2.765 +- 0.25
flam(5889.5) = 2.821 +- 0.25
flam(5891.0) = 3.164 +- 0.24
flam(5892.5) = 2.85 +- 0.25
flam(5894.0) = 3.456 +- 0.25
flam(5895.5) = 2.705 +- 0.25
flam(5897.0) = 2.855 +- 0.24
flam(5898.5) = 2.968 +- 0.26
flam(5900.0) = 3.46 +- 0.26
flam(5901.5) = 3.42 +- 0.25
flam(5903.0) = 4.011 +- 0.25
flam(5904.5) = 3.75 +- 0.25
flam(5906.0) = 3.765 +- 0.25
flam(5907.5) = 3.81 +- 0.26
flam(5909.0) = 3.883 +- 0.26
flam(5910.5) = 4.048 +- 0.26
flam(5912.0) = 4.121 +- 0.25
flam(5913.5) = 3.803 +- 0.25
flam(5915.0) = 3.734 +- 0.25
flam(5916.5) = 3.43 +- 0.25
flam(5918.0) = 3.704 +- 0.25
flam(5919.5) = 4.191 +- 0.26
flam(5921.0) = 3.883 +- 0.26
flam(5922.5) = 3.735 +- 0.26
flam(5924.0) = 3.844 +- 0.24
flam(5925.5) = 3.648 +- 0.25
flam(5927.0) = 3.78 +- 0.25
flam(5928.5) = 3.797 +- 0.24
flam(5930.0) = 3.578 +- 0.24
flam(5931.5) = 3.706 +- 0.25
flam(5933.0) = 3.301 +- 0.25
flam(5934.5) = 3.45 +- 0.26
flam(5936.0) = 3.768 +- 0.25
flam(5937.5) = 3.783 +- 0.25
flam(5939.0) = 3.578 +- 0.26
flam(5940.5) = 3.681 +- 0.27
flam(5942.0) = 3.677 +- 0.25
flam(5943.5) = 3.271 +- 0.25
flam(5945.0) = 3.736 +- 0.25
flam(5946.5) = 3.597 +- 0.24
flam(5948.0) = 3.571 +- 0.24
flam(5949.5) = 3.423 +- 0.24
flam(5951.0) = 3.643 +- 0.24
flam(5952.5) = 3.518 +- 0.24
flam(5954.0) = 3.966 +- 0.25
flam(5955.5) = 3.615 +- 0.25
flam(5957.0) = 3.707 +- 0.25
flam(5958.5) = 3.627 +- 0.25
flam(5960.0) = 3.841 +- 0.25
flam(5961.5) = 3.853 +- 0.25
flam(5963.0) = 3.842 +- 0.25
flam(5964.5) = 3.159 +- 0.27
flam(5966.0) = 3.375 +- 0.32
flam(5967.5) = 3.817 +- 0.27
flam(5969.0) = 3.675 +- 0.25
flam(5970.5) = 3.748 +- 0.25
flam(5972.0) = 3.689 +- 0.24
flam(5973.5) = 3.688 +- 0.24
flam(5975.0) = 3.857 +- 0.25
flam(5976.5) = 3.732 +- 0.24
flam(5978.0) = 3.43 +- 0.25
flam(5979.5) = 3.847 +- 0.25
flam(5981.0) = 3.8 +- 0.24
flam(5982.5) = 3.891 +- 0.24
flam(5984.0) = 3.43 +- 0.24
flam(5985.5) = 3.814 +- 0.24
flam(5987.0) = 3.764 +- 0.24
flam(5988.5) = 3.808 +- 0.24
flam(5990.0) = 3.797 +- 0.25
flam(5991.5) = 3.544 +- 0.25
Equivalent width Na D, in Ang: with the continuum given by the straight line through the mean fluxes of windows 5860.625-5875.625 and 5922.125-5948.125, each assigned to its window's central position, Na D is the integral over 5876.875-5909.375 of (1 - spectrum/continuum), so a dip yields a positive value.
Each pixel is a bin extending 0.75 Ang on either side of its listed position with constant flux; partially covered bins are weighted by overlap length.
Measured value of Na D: 2.2 Ang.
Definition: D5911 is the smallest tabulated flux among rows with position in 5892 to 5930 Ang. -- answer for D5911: 2.705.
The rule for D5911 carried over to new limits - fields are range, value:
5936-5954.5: 3.271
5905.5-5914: 3.765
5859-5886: 3.193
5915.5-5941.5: 3.301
